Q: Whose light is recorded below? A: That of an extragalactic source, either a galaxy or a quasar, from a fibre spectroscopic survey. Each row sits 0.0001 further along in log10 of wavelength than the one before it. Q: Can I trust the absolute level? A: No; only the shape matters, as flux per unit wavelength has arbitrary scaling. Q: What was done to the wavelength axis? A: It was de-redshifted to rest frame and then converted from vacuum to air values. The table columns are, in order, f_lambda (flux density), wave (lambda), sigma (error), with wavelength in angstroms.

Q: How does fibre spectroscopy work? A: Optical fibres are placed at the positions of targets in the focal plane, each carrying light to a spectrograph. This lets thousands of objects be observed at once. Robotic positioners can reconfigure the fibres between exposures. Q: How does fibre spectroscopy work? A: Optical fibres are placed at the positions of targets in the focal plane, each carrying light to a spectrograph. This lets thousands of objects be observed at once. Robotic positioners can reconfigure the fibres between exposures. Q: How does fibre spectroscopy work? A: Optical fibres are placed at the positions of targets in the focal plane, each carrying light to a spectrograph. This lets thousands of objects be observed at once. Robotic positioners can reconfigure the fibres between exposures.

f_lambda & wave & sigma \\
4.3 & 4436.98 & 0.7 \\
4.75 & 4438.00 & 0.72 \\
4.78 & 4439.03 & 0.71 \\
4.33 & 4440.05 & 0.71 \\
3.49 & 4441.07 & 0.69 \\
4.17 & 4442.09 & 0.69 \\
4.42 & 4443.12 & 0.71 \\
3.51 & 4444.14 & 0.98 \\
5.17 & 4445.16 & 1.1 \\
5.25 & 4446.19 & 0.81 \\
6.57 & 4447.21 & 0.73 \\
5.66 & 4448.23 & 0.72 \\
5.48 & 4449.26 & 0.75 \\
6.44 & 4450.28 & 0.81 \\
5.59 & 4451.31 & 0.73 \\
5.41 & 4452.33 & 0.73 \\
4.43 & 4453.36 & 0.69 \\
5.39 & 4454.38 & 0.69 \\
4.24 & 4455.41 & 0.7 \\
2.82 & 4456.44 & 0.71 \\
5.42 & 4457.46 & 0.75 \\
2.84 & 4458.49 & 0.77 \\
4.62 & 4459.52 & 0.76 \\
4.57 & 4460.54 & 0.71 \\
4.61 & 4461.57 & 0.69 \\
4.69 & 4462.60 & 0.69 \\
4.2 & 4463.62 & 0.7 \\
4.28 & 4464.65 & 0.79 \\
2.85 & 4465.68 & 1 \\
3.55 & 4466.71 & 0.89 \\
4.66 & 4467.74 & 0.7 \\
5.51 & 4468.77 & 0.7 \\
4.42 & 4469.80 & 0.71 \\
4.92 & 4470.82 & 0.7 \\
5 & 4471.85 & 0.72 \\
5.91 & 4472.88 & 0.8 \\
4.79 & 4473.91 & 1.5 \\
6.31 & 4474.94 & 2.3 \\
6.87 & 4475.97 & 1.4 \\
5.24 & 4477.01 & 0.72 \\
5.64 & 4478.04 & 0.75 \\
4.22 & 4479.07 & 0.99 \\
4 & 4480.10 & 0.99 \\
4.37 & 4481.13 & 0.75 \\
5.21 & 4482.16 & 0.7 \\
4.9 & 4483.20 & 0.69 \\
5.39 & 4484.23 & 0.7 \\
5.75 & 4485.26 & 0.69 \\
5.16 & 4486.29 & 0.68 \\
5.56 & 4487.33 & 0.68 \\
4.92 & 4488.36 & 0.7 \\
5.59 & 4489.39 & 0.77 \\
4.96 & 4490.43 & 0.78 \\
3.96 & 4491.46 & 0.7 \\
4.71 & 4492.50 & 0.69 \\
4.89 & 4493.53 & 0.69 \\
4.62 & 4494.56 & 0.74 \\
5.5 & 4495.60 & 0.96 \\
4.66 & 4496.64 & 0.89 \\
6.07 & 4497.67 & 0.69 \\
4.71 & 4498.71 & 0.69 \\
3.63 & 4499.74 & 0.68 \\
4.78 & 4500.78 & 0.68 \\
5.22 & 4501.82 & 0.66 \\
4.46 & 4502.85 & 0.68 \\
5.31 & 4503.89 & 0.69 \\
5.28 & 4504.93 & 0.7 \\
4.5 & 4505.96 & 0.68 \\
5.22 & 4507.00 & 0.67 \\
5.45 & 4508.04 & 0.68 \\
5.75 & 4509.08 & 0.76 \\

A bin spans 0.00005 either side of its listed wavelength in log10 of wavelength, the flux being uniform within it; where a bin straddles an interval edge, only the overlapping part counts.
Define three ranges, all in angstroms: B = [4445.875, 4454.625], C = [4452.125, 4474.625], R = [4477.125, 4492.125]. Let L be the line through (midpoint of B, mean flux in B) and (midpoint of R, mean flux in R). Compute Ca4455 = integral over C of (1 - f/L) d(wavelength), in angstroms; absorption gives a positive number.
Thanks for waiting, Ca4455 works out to 3.5 angstroms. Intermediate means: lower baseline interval 5.6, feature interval 4.51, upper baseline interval 4.98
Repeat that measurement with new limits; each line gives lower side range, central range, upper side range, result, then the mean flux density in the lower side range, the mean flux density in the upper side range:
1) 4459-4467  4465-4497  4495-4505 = -2.9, 4.19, 4.94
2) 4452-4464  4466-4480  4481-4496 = -1.1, 4.42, 5.05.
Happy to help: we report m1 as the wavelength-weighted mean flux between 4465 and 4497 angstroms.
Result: 4.97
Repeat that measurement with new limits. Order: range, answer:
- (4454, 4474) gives 4.45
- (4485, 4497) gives 5.01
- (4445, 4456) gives 5.41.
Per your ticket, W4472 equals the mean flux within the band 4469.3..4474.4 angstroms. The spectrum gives 5.02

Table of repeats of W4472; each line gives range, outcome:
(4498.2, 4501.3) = 4.37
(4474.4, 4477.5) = 6.12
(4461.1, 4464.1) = 4.51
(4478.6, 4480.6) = 4.11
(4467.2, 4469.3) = 5.05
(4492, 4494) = 4.81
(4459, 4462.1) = 4.6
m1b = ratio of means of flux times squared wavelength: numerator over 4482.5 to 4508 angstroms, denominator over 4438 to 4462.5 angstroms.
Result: 1.07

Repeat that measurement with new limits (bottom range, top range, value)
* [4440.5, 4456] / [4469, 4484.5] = 1.04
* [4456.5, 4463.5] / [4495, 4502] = 1.15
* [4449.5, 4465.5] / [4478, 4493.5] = 1.08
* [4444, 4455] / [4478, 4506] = 0.93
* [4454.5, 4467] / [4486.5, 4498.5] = 1.24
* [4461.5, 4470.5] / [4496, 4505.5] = 1.16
